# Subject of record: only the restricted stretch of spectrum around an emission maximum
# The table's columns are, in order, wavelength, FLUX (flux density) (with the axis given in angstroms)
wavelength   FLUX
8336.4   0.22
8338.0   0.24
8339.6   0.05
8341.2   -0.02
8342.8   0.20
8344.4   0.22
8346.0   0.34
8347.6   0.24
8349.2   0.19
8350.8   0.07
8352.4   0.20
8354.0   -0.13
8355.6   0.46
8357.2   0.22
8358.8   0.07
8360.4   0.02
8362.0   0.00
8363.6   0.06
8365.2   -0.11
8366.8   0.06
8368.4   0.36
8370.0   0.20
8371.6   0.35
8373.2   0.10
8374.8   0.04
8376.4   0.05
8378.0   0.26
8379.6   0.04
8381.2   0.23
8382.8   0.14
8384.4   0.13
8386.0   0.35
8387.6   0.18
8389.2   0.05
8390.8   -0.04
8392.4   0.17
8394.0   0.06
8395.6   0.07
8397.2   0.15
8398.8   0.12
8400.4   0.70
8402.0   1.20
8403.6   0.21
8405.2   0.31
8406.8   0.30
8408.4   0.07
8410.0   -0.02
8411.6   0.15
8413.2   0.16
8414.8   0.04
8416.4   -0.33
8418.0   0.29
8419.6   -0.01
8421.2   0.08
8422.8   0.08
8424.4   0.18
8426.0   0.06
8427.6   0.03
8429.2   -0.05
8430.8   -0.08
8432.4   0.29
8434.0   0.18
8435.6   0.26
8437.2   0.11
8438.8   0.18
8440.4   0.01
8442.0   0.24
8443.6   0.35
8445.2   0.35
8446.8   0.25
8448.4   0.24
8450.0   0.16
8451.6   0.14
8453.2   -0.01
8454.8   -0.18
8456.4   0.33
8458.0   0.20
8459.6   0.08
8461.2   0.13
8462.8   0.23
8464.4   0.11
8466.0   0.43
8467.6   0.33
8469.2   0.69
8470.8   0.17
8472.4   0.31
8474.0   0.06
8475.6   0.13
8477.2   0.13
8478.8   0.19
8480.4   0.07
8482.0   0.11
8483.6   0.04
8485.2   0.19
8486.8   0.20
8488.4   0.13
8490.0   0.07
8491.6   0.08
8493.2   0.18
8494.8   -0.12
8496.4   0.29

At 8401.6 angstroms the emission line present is H-gamma 4340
